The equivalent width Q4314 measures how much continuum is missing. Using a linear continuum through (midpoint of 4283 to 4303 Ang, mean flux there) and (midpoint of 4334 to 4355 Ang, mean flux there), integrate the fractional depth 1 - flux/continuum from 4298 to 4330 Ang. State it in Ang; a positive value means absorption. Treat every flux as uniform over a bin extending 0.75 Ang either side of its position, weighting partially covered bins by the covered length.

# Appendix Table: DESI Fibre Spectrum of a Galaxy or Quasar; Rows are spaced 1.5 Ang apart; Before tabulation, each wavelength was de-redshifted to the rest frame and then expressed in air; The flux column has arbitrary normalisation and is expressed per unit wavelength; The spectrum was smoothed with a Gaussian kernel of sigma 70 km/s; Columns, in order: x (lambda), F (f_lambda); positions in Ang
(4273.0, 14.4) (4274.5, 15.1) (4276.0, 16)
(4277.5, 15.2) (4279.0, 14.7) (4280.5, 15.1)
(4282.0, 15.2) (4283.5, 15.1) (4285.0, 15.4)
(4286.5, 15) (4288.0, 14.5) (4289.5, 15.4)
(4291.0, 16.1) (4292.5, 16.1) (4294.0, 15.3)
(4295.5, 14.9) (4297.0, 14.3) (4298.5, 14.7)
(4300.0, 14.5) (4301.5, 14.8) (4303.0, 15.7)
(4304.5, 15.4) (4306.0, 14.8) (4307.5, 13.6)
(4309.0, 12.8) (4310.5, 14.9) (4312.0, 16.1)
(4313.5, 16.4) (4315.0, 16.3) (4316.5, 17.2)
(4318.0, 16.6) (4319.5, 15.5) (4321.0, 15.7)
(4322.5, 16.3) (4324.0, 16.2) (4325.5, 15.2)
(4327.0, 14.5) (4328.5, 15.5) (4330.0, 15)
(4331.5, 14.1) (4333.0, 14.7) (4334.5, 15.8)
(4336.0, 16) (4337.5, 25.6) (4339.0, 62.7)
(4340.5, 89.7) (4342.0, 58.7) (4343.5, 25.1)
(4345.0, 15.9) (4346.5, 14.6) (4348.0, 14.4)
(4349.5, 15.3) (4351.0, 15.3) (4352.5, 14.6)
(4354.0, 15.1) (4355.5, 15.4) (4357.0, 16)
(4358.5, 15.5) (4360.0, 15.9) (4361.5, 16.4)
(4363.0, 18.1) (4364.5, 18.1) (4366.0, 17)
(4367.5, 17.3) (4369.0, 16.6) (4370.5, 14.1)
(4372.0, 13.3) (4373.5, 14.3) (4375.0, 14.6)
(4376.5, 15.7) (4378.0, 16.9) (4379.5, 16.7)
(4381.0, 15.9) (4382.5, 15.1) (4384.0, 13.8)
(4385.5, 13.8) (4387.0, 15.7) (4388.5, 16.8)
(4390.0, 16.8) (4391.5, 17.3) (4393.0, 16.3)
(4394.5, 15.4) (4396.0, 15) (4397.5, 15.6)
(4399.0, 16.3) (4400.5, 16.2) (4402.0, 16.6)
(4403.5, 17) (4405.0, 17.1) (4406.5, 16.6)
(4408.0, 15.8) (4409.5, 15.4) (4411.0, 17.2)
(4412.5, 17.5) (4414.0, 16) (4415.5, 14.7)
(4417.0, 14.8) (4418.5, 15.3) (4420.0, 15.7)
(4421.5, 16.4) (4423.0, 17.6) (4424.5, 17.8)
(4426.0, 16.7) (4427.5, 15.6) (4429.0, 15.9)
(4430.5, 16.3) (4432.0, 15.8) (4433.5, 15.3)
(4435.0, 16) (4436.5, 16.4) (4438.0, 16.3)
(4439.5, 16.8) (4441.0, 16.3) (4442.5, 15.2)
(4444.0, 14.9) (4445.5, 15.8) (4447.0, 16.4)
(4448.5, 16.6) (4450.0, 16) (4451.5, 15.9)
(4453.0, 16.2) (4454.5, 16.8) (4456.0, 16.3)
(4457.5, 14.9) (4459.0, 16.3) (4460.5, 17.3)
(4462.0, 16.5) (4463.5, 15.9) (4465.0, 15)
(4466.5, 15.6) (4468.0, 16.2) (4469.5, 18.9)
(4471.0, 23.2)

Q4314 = 7.8 Ang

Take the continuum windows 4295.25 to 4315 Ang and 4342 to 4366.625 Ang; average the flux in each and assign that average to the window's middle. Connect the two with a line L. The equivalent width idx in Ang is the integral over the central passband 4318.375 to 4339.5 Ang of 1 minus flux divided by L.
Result -3.3 Ang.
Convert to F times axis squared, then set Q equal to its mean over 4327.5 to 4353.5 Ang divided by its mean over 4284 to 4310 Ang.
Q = 1.77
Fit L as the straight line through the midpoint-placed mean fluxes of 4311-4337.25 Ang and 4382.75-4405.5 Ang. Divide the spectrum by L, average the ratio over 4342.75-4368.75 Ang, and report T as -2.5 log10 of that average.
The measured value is -0.04 mag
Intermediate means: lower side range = 15.9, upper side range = 15.9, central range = 16.5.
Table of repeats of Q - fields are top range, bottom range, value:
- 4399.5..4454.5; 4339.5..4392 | 0.85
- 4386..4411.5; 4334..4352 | 0.54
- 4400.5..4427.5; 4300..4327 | 1.11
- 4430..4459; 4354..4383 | 1.04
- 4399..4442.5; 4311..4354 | 0.77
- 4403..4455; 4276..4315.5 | 1.14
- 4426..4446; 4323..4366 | 0.75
